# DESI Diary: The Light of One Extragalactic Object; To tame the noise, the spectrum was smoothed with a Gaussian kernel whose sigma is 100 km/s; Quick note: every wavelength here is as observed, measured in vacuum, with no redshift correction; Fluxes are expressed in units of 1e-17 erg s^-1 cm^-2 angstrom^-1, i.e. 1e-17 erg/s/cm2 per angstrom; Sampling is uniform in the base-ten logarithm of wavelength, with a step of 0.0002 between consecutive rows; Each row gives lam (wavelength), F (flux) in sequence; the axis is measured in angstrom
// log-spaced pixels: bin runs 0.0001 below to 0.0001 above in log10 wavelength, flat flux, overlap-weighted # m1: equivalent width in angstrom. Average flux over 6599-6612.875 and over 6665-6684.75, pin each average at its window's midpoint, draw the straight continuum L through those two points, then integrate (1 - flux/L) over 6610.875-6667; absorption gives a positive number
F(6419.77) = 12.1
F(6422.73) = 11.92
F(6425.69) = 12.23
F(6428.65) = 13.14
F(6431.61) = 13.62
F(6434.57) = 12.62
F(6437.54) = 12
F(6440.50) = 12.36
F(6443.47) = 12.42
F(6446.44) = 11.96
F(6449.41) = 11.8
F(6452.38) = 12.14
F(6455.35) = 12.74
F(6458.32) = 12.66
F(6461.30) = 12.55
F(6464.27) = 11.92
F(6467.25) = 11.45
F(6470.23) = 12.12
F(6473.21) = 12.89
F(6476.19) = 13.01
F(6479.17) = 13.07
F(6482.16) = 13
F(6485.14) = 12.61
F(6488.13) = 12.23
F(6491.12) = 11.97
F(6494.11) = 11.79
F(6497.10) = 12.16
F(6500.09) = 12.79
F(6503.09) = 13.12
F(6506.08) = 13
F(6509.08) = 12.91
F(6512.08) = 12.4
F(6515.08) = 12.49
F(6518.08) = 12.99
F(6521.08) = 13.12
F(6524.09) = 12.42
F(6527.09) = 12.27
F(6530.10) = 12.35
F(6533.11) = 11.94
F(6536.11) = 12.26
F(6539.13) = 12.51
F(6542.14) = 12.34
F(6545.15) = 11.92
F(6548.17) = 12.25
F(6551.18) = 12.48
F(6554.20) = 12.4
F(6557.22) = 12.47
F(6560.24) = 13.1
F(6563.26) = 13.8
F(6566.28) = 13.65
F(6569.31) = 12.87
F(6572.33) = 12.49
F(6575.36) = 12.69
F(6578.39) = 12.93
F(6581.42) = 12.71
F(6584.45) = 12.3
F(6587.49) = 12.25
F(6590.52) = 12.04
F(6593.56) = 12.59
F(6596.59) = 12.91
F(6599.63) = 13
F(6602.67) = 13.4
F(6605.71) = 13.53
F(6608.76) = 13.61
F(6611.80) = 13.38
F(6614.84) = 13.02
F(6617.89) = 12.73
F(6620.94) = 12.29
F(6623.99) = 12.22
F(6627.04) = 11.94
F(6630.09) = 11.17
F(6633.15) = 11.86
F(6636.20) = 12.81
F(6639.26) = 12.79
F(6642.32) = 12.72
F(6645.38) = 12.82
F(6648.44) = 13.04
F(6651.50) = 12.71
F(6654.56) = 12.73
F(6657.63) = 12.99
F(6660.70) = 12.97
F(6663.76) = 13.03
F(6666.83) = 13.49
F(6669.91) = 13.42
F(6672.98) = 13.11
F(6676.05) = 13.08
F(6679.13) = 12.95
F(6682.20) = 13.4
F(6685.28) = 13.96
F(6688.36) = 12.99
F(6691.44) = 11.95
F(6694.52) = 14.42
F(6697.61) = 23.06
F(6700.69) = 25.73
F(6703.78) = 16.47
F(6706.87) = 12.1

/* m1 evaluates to 2.9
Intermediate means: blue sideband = 13.4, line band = 12.6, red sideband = 13.3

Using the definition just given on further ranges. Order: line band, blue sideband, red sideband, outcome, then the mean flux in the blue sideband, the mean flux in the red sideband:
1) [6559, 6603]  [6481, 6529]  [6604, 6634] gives -0.9 angstrom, 12.6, 12.6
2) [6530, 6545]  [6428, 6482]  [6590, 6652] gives 0.4 angstrom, 12.5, 12.7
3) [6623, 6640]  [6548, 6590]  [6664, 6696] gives 1.2 angstrom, 12.7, 13.3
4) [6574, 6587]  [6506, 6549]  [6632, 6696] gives 0.1 angstrom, 12.5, 13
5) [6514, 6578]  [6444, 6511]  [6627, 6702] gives 1.6 angstrom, 12.4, 13.8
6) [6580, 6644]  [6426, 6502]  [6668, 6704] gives 7.7 angstrom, 12.4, 15.3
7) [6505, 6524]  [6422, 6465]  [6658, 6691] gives -0.2 angstrom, 12.4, 13.2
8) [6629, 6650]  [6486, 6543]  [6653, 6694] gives 0.8 angstrom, 12.5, 13.1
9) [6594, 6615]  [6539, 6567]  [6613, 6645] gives -1.3 angstrom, 12.7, 12.4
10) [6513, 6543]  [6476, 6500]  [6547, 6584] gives 0.4 angstrom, 12.5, 12.8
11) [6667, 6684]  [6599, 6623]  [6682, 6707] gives 2.6 angstrom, 13.1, 16.4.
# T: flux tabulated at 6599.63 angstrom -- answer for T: 13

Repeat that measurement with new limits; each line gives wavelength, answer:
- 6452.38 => 12.14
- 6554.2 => 12.4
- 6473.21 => 12.89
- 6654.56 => 12.73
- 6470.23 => 12.12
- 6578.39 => 12.93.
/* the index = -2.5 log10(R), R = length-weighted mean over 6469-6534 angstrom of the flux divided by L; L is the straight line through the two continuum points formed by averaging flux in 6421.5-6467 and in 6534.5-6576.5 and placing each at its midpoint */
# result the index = 0.00 mag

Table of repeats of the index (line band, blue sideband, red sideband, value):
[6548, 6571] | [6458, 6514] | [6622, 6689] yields -0.023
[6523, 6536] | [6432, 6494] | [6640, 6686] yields 0.032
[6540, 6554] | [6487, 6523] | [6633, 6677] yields 0.035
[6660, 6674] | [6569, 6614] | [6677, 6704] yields 0.156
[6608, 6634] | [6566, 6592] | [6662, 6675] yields 0.039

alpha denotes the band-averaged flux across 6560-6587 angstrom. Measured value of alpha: 12.9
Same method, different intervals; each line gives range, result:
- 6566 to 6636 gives 12.7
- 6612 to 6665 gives 12.6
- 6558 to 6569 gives 13.4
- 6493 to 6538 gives 12.5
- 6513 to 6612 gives 12.7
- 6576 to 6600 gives 12.6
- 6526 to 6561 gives 12.3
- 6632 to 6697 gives 13.2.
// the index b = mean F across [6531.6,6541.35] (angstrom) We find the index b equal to 12.2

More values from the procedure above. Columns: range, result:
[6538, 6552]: 12.3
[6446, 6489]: 12.4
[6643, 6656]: 12.8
